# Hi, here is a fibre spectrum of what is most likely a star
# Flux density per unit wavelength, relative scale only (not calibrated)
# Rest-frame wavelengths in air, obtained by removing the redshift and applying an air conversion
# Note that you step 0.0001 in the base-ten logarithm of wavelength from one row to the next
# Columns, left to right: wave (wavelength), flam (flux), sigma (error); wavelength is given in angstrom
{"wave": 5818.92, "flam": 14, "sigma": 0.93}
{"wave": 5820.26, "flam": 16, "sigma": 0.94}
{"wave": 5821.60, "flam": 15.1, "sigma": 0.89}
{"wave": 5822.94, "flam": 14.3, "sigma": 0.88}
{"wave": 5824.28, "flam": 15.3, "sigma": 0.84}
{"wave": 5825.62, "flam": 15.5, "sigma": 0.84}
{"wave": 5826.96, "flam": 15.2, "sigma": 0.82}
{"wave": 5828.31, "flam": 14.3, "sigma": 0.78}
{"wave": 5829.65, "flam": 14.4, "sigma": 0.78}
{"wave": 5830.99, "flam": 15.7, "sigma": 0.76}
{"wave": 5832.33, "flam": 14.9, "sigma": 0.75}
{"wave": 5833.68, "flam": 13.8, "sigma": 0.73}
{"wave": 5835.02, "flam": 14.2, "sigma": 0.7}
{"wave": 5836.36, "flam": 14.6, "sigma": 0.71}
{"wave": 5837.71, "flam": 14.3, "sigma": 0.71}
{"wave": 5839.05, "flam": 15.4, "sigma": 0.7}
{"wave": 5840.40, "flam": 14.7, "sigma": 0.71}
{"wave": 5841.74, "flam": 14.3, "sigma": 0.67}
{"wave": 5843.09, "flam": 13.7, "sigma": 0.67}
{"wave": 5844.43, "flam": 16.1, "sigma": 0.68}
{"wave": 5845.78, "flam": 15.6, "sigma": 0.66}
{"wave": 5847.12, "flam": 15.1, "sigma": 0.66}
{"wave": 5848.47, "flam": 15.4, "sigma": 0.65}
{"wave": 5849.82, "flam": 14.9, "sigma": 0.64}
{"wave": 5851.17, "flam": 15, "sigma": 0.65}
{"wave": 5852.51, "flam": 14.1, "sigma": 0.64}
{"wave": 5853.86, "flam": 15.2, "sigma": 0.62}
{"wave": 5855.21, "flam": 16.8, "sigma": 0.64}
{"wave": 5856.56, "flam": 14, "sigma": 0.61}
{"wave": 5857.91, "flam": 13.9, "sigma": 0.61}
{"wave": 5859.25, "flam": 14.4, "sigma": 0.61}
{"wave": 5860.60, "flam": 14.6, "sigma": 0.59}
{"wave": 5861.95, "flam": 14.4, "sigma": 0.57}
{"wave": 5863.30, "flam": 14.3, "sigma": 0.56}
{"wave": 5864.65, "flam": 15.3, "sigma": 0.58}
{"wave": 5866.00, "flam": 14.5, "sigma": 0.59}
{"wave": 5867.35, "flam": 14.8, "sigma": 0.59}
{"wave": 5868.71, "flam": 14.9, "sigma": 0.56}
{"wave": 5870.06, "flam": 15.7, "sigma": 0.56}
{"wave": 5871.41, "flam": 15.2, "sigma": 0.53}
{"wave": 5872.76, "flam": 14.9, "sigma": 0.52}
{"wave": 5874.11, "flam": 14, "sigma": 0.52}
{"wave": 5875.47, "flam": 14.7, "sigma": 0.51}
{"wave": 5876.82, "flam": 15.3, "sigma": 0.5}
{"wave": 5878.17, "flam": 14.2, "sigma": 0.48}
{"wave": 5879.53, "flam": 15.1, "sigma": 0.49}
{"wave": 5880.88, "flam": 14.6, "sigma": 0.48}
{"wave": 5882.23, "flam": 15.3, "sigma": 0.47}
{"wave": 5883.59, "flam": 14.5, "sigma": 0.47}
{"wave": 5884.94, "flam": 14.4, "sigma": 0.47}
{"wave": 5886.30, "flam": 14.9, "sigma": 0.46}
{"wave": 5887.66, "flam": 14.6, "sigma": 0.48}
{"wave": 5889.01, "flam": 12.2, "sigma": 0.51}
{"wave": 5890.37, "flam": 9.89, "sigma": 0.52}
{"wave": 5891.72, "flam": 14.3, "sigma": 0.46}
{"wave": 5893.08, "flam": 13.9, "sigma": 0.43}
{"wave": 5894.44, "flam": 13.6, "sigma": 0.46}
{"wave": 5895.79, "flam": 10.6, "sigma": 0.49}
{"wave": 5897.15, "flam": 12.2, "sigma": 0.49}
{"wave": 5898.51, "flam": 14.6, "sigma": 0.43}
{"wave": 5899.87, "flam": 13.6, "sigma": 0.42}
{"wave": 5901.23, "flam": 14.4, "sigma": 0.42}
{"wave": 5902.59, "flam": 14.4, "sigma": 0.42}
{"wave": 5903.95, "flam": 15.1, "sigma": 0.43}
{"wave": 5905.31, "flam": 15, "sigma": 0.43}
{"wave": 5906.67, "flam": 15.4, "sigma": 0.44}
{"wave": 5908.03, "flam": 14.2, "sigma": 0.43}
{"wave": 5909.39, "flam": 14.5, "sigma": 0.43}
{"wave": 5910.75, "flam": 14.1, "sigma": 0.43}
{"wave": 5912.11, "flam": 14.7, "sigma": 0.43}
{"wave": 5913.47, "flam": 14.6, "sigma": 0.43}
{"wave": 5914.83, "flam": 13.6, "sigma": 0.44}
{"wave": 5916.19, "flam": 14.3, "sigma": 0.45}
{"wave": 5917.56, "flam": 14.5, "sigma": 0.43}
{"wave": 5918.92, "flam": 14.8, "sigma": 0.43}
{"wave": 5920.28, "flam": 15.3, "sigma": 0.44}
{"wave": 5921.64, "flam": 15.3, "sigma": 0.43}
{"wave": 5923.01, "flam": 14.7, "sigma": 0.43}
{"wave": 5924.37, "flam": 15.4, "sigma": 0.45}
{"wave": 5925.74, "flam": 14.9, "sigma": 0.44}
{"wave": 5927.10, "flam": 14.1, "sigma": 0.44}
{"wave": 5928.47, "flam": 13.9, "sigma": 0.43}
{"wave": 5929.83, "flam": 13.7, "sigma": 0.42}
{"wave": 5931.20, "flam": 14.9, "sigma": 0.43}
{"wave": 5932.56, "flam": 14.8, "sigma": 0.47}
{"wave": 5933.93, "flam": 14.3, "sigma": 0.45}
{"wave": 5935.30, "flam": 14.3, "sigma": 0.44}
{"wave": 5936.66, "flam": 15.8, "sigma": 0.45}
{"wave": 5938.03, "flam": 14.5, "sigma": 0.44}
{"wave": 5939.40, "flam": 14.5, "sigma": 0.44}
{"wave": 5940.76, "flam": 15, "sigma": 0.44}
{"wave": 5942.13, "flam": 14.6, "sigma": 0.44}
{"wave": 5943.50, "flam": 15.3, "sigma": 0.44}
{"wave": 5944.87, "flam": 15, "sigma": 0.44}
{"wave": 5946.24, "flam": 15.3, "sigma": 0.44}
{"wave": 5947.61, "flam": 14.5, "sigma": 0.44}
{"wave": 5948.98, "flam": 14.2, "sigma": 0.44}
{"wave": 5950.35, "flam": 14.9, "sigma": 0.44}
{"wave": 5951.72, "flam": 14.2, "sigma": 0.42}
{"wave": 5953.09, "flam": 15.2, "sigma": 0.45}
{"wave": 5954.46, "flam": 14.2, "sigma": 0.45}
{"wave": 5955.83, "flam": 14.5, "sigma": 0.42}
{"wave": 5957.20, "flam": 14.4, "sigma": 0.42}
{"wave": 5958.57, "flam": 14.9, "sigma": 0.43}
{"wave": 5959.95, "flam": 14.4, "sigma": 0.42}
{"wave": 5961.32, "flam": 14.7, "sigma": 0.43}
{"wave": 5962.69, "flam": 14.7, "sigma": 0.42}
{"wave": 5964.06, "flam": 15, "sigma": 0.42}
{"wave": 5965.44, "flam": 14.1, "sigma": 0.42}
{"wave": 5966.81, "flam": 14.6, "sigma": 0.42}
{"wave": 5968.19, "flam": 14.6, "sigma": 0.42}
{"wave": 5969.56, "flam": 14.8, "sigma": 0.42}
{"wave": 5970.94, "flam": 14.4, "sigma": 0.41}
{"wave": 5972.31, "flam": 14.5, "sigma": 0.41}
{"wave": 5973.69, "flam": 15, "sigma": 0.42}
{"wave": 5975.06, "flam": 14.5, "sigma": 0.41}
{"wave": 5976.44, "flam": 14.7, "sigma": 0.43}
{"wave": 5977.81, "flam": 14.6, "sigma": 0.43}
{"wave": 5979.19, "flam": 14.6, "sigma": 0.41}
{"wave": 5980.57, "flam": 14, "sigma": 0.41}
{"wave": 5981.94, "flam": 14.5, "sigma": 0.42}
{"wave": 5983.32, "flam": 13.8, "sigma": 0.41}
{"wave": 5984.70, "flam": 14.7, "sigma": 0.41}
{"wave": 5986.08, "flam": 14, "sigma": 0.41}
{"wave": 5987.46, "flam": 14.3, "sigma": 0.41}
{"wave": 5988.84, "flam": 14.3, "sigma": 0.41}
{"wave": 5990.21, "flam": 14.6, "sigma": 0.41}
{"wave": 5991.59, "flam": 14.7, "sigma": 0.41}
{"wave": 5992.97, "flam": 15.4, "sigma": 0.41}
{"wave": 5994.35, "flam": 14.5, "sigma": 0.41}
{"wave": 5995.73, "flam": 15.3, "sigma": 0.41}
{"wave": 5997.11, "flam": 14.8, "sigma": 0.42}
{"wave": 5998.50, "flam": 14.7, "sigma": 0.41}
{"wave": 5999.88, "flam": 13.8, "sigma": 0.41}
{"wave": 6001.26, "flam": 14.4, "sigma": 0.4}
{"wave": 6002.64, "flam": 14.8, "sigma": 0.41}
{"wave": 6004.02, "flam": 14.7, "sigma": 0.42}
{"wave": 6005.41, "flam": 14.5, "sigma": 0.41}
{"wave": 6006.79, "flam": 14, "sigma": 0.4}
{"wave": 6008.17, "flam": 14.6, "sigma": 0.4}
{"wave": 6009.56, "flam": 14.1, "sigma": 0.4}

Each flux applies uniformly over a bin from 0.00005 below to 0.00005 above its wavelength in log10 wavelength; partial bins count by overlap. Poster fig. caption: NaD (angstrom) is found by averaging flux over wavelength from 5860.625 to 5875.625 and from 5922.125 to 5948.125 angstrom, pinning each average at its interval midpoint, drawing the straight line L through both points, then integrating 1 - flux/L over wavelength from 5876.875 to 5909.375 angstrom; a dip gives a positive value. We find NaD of 1.7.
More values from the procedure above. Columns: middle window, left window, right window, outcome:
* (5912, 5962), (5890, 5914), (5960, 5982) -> -1.5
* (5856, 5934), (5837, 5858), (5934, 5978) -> 2.5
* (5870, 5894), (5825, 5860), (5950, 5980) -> 0.8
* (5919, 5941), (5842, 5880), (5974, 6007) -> 0.0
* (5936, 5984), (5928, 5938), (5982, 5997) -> -0.3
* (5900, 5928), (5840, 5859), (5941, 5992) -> 0.2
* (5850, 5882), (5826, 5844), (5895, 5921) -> -0.8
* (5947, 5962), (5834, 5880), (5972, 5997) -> 0.1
